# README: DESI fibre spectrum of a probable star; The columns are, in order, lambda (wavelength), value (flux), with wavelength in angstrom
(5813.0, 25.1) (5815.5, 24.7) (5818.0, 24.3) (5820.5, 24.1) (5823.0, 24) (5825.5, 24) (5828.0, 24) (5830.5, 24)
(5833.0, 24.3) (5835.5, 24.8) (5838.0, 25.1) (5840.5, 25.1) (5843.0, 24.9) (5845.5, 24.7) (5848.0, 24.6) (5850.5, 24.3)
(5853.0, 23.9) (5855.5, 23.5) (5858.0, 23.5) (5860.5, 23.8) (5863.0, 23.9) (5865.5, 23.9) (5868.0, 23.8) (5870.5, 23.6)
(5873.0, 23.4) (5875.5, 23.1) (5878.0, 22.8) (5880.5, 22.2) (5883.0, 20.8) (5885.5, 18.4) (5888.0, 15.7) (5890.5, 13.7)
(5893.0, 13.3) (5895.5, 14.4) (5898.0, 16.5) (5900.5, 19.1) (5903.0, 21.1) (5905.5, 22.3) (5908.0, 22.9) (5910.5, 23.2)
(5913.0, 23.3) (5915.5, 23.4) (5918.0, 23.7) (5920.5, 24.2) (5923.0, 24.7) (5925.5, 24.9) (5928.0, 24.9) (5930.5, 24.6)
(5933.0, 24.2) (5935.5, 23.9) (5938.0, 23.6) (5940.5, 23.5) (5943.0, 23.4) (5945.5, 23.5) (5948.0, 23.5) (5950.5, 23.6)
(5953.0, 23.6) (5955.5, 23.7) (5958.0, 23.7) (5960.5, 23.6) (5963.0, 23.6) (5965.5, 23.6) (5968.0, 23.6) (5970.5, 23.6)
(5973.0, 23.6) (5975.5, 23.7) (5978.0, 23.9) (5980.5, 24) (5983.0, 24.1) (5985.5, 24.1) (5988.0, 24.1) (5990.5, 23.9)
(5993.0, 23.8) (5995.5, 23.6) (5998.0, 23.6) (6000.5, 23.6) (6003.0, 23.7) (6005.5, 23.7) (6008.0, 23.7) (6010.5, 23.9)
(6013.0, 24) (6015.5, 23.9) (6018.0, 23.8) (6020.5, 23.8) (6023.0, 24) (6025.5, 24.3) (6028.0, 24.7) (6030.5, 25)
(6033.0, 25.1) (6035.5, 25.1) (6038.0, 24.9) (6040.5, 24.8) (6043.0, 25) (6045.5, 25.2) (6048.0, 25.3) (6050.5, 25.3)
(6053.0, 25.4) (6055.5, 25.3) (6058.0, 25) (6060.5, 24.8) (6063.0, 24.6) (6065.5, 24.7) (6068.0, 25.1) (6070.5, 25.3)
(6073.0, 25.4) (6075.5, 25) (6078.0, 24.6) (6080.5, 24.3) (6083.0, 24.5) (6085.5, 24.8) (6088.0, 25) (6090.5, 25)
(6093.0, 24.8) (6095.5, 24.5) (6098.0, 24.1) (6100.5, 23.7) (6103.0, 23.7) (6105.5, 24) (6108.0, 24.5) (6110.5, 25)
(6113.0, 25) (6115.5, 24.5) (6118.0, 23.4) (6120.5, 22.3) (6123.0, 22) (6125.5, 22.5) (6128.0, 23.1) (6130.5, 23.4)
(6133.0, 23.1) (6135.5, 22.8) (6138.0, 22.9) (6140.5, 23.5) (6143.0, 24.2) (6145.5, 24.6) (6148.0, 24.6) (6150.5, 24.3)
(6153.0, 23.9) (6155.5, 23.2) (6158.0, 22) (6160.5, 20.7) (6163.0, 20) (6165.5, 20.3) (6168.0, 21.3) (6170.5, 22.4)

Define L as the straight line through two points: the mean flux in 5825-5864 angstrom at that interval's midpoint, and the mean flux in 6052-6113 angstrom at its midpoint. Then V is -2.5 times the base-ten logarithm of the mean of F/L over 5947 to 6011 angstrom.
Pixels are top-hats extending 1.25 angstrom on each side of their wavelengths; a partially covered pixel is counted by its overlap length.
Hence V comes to 0.04 mag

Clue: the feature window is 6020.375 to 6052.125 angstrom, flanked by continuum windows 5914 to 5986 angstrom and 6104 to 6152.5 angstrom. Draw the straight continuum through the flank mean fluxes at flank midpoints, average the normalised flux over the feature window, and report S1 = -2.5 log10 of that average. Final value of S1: -0.048 mag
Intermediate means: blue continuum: 23.9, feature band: 24.9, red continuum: 23.7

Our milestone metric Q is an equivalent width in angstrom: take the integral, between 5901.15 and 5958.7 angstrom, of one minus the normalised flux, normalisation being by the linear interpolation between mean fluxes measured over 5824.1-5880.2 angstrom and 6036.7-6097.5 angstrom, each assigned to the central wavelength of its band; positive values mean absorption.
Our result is 1.8 angstrom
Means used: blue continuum 24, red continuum 24.9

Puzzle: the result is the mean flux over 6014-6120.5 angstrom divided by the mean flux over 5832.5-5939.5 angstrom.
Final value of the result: 1.1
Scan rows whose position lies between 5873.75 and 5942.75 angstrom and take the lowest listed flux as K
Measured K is 13.3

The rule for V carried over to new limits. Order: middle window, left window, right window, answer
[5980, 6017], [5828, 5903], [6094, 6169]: -0.06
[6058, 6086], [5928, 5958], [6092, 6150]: -0.05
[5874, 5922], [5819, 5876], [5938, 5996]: 0.18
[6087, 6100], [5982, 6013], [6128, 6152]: -0.04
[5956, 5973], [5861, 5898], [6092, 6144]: -0.11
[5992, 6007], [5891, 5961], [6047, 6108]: -0.01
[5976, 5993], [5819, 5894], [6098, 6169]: -0.05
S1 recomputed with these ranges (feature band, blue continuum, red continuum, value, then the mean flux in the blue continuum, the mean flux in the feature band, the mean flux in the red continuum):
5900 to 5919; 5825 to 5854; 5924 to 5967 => 0.07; 24.5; 22.5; 23.9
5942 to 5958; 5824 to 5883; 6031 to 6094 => 0.04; 23.9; 23.6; 25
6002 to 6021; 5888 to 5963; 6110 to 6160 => -0.05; 22.1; 23.8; 23.5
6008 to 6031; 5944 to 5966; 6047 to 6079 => 0.02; 23.6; 24.1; 25.1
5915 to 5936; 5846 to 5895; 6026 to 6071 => -0.08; 21.6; 24.3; 25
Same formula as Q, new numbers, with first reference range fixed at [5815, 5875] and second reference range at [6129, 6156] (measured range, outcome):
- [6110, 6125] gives 0.1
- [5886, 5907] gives 6.1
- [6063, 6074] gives -0.6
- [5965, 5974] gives 0.1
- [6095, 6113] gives -0.4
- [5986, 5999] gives 0.1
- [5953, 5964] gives 0.2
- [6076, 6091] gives -0.6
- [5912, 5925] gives 0.1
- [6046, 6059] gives -0.8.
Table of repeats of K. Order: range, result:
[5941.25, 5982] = 23.4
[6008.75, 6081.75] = 23.8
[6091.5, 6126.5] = 22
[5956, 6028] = 23.6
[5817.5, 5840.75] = 24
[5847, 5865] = 23.5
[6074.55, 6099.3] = 24.1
